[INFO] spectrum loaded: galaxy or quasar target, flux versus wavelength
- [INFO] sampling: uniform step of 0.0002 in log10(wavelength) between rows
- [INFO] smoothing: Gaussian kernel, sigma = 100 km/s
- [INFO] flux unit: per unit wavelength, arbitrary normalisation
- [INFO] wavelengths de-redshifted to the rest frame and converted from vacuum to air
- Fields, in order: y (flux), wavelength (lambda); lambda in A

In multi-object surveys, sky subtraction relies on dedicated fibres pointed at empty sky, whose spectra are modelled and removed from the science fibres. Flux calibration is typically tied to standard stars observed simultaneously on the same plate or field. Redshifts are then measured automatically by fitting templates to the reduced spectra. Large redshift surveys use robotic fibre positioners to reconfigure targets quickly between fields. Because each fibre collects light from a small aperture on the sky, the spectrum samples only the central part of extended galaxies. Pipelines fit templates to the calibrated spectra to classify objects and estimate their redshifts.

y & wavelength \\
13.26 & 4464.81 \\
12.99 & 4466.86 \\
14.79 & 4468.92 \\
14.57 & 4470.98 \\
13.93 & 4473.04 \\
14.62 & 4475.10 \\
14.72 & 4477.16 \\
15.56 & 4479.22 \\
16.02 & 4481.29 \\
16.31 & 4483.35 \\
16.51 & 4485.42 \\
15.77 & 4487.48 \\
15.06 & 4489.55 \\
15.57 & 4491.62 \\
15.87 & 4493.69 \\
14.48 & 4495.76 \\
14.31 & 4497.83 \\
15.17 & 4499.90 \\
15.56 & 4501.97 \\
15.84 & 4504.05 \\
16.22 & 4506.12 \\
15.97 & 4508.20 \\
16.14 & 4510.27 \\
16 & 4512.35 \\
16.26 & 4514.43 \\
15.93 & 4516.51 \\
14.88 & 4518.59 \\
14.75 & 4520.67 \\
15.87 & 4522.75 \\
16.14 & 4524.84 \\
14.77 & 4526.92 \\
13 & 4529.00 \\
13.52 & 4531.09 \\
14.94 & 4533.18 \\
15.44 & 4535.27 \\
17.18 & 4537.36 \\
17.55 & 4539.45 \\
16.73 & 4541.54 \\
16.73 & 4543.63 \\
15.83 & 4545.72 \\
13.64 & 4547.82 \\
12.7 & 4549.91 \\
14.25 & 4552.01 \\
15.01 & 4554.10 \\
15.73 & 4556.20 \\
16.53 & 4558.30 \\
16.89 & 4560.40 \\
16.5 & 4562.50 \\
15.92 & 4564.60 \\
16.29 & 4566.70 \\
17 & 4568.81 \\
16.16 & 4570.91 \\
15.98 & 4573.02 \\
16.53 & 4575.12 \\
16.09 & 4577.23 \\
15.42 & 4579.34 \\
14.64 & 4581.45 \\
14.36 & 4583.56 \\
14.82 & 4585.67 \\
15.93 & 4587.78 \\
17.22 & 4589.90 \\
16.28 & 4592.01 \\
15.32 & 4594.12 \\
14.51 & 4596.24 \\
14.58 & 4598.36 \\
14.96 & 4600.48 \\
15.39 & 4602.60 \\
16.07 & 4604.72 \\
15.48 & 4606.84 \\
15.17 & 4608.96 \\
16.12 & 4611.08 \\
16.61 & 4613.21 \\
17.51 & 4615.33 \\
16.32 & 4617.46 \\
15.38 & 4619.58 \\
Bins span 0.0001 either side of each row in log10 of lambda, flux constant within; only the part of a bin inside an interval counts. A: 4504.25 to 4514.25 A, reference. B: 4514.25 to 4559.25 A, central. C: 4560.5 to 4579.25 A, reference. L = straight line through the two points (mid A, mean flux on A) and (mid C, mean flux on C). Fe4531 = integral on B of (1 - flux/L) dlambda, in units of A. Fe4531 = 2.4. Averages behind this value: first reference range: 16.1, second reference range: 16.3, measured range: 15.3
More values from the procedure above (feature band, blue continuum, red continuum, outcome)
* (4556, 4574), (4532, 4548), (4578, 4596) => -0.68 A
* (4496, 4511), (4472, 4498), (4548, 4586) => -0.15 A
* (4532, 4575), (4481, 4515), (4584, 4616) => -0.46 A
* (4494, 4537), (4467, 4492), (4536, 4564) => 0.54 A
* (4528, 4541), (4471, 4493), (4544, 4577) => 0.21 A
